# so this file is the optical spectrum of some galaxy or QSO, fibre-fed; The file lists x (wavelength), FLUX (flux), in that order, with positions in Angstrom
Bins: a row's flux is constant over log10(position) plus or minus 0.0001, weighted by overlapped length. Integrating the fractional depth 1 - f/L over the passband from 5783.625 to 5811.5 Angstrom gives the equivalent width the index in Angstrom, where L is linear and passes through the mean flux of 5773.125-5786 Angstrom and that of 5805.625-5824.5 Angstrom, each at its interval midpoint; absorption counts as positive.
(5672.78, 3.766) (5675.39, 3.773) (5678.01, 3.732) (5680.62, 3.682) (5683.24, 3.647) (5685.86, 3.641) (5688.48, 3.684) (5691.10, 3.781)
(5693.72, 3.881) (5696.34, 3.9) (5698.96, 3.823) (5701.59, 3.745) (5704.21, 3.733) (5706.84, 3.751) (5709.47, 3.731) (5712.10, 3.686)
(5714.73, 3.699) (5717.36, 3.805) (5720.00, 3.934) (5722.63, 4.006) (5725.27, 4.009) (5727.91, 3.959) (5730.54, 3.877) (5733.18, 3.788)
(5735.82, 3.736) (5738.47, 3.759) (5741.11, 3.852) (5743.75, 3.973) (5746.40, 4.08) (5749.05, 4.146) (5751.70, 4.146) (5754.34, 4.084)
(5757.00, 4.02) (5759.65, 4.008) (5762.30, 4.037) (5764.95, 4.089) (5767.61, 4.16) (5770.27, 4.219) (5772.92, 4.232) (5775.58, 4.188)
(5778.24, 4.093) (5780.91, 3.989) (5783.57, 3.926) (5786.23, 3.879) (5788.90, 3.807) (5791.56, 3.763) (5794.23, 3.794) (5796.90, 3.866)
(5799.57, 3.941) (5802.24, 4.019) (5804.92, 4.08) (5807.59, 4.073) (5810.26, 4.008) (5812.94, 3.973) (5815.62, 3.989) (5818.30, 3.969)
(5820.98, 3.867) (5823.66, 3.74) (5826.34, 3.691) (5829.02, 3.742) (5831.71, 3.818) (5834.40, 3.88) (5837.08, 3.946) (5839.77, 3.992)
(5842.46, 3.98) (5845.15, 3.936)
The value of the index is 0.55 Angstrom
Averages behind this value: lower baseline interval 4.05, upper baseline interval 3.96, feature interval 3.92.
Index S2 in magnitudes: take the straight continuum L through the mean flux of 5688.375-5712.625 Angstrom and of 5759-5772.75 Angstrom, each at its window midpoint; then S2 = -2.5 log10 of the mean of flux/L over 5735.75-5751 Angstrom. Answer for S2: 0.02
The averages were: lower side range 3.78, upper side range 4.12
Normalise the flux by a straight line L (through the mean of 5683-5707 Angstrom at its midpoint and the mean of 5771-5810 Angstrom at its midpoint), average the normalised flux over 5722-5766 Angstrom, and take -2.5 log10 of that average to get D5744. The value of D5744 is -0.03 mag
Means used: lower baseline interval 3.76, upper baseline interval 3.98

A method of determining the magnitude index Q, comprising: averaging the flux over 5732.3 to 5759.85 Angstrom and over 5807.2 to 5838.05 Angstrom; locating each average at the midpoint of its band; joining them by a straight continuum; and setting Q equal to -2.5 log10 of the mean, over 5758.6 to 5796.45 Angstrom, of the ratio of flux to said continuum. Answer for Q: -0.02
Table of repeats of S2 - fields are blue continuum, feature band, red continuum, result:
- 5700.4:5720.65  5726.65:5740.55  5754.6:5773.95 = 0.022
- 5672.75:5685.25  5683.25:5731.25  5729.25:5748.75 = -0.005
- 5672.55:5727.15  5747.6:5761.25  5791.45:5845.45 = -0.065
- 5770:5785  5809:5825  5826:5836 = -0.013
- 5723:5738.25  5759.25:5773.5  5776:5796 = -0.064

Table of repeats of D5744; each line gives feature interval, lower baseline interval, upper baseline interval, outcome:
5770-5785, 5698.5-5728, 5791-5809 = -0.05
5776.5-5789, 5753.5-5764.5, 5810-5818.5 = 0.02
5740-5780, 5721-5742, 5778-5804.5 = -0.05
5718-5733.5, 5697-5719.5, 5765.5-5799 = -0.03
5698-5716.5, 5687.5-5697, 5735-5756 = 0.03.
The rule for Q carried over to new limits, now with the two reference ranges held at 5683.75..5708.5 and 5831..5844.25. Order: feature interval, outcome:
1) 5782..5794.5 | 0.01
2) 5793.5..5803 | -0.01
